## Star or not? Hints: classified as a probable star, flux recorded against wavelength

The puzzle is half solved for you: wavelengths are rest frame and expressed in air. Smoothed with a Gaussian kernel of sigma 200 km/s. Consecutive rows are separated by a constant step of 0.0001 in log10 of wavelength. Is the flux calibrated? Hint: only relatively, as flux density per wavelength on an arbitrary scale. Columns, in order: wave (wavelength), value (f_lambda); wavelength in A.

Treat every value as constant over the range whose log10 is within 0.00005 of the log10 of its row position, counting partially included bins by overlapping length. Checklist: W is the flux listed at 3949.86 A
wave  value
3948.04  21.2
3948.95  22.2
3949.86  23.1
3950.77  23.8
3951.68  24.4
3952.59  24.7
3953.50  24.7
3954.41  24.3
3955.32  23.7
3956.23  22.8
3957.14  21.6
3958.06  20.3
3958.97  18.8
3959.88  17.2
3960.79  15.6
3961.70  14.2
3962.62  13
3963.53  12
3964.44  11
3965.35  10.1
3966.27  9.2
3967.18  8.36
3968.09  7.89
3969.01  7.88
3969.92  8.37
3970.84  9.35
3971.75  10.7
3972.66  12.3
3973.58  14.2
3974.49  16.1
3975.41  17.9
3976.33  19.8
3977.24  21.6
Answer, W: 23.1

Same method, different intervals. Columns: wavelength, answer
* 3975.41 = 17.9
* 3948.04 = 21.2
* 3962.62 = 13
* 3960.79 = 15.6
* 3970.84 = 9.35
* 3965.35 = 10.1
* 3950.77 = 23.8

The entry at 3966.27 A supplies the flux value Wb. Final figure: 9.2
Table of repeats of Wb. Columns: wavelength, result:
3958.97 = 18.8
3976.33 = 19.8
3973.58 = 14.2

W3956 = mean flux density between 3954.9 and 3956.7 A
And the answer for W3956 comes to 23.3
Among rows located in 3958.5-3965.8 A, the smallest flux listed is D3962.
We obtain 10.1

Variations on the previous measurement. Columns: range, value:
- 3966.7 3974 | 7.88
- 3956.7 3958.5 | 20.3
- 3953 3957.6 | 21.6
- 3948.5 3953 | 22.2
